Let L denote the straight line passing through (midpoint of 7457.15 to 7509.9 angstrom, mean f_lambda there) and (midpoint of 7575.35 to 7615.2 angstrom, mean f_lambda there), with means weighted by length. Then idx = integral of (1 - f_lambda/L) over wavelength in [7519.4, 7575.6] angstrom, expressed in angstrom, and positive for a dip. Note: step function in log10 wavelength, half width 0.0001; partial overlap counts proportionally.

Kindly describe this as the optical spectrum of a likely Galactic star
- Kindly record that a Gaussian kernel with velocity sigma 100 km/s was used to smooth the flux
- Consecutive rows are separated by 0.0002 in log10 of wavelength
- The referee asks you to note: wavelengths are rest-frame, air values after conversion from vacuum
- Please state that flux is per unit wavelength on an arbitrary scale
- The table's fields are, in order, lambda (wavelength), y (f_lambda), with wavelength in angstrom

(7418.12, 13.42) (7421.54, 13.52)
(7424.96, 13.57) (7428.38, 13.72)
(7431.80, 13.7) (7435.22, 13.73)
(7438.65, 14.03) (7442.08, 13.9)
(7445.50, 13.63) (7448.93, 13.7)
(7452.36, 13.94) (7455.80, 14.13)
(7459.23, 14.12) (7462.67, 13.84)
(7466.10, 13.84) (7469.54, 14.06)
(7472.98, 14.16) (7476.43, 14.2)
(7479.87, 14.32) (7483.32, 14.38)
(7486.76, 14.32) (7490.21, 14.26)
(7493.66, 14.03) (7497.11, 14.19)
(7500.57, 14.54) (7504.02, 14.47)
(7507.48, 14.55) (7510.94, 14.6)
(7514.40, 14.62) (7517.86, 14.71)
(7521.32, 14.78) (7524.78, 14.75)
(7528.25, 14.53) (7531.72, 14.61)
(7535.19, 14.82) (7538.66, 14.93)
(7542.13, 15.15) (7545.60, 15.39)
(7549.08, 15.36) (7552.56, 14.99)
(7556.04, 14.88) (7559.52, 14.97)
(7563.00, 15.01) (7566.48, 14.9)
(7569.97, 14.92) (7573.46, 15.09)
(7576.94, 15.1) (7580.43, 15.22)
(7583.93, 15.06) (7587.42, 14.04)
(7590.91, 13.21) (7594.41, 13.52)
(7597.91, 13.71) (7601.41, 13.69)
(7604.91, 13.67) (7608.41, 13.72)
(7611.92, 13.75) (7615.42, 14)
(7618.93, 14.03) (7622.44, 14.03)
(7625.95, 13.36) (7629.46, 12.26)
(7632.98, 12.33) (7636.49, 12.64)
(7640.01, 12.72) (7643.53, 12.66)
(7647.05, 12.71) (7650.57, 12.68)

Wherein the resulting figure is -3.2 angstrom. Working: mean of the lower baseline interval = 14.2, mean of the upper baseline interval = 14.1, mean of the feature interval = 14.9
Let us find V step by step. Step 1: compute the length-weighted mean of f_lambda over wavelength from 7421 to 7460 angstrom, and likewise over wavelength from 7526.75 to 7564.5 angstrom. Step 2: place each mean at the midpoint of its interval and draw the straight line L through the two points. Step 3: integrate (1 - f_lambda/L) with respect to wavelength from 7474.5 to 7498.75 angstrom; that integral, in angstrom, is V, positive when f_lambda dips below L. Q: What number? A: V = 0.1 angstrom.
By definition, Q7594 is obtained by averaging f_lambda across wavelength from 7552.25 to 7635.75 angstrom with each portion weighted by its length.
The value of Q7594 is 14.1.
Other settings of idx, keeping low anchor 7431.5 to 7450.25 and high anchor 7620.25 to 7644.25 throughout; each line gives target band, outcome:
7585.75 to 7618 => -1.7 angstrom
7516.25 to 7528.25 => -1.2 angstrom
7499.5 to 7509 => -0.7 angstrom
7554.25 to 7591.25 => -4.6 angstrom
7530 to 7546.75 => -2.1 angstrom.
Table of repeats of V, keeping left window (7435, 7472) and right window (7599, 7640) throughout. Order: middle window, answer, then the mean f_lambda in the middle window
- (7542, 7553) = -1.3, 15.3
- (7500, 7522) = -1.4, 14.6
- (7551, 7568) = -1.7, 15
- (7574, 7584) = -1.2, 15.1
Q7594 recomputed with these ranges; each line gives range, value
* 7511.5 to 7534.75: 14.7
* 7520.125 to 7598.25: 14.8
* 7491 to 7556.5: 14.7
